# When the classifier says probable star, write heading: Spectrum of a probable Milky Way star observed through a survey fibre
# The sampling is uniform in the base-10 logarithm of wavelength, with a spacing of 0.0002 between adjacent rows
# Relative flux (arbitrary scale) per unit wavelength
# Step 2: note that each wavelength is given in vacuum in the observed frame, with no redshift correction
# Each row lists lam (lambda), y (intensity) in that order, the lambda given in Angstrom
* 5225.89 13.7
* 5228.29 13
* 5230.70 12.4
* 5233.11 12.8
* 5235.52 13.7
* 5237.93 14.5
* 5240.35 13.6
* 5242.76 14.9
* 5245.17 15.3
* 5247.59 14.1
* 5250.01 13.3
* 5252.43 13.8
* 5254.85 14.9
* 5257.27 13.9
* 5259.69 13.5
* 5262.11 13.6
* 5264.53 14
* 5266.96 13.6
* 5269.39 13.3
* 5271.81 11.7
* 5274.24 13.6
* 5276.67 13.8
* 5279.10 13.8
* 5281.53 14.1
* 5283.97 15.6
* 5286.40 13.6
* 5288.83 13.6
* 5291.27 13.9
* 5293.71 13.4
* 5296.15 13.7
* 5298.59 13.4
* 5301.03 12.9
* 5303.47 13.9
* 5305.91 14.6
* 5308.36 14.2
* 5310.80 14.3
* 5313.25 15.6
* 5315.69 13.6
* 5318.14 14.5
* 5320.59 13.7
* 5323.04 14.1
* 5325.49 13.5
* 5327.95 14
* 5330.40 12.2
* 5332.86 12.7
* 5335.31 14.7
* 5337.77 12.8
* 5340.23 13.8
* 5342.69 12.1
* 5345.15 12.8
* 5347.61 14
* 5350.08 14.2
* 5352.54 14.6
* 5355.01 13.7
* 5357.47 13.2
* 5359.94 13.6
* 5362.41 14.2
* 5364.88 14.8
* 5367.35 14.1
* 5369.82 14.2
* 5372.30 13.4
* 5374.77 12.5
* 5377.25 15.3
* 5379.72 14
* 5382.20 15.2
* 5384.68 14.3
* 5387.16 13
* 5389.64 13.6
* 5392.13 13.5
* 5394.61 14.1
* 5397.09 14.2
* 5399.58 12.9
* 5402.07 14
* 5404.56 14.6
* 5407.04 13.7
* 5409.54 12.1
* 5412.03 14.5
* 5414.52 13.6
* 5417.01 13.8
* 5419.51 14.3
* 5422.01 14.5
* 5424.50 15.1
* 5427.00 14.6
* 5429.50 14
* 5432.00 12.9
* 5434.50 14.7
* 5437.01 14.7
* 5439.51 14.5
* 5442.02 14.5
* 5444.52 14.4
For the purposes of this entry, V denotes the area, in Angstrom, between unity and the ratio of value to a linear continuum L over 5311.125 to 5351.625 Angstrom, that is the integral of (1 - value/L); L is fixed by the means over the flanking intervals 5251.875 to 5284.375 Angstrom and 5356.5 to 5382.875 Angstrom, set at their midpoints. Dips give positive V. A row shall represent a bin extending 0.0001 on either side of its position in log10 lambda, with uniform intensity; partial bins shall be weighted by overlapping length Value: 0.8 Angstrom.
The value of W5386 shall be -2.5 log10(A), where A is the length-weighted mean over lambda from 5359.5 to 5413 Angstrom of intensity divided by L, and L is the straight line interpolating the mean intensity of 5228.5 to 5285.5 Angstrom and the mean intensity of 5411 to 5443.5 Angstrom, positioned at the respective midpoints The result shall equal 0.021 mag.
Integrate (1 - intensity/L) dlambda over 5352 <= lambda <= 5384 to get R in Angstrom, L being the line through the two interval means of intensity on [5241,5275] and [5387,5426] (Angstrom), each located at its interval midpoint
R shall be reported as -0.4 Angstrom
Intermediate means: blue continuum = 13.8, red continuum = 13.9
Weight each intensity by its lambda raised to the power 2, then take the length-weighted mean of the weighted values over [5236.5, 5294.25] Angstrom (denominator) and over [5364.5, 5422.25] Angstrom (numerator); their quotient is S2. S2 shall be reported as 1.0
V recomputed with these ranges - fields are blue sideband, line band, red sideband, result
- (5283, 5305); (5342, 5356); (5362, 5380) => 0.4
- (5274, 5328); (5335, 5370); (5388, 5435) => 0.5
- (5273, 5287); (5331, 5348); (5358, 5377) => 0.9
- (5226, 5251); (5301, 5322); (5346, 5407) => -0.5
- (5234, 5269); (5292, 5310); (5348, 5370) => 0.4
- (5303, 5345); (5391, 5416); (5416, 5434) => 0.7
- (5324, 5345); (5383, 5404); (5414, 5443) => 0.2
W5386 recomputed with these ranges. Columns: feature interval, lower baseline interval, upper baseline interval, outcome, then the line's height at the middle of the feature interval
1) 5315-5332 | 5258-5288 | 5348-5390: 0.017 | 13.9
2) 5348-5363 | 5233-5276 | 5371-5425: -0.002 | 13.9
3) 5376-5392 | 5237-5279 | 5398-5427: -0.019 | 13.9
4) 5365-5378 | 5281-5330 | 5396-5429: 0.005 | 14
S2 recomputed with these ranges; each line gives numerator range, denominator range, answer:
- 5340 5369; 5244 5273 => 1.04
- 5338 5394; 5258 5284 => 1.05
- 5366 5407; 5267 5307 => 1.06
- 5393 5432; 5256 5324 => 1.06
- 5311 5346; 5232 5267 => 1.00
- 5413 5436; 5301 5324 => 1.04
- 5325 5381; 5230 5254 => 1.03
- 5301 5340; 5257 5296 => 1.03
